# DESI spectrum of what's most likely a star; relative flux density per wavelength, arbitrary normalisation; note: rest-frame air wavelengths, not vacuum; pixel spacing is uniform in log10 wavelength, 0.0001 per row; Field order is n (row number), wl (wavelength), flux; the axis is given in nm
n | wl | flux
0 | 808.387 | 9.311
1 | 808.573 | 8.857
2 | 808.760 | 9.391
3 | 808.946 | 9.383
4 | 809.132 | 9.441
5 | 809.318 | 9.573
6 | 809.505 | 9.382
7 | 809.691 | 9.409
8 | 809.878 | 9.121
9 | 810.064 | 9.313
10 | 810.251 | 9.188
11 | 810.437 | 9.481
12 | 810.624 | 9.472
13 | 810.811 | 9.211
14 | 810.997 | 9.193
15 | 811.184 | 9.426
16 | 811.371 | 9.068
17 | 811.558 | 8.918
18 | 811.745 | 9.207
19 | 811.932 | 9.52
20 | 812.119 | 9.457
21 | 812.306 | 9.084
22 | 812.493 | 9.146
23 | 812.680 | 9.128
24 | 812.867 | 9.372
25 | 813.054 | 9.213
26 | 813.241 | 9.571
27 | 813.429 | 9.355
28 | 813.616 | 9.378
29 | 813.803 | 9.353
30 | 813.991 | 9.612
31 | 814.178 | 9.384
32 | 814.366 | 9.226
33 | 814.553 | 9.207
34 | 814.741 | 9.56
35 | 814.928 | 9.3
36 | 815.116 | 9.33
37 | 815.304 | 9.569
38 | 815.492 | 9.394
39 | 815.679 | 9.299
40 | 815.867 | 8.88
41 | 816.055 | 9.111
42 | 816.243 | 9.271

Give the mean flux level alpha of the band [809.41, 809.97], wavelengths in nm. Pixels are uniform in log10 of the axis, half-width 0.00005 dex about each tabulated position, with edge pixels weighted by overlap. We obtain 9.29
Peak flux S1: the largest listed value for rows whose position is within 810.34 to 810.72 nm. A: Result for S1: 9.481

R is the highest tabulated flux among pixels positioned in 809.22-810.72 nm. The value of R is 9.573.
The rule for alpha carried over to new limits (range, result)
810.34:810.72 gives 9.47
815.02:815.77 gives 9.4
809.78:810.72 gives 9.31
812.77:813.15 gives 9.31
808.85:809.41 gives 9.48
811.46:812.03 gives 9.21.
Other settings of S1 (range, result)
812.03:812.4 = 9.457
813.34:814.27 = 9.612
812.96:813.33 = 9.571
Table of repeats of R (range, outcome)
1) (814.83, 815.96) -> 9.569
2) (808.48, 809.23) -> 9.441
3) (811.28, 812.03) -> 9.52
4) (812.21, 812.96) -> 9.372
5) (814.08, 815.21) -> 9.56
